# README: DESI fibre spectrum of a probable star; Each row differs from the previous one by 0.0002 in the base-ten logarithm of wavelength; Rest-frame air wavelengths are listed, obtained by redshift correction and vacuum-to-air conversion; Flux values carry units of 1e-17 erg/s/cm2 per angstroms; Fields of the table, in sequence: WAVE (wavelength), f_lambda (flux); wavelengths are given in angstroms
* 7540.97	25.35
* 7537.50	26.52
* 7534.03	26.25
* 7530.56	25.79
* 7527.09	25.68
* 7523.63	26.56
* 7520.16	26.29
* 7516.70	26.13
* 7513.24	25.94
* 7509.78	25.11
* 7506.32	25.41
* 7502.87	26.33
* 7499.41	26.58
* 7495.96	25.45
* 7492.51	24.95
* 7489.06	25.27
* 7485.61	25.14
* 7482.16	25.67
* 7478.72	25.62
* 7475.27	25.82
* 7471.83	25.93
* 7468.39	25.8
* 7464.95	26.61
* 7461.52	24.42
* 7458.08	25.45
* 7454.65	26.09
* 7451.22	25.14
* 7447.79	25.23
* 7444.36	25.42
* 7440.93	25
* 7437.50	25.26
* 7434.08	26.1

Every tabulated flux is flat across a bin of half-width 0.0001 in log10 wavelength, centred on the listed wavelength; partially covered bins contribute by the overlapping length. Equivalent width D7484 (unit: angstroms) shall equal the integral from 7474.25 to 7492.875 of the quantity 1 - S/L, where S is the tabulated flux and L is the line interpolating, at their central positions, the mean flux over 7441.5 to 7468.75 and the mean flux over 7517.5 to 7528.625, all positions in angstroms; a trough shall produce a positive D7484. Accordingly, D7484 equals 0.3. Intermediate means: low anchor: 25.5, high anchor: 26.2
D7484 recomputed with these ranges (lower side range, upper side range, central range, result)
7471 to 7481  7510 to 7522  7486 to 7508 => 0.2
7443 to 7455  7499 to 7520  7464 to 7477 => -0.2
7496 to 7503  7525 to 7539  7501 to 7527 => 0.2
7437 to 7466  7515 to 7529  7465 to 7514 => 0.2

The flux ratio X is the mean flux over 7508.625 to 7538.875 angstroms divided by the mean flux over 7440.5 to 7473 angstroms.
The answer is 1.02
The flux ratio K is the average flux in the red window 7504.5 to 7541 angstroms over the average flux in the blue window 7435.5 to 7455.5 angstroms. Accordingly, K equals 1.02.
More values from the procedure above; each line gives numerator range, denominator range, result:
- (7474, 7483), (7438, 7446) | 1.02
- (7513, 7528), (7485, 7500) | 1.03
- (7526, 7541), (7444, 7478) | 1.02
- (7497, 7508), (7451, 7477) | 1.02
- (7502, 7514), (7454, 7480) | 1.00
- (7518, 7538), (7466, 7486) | 1.02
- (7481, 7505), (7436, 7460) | 1.01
